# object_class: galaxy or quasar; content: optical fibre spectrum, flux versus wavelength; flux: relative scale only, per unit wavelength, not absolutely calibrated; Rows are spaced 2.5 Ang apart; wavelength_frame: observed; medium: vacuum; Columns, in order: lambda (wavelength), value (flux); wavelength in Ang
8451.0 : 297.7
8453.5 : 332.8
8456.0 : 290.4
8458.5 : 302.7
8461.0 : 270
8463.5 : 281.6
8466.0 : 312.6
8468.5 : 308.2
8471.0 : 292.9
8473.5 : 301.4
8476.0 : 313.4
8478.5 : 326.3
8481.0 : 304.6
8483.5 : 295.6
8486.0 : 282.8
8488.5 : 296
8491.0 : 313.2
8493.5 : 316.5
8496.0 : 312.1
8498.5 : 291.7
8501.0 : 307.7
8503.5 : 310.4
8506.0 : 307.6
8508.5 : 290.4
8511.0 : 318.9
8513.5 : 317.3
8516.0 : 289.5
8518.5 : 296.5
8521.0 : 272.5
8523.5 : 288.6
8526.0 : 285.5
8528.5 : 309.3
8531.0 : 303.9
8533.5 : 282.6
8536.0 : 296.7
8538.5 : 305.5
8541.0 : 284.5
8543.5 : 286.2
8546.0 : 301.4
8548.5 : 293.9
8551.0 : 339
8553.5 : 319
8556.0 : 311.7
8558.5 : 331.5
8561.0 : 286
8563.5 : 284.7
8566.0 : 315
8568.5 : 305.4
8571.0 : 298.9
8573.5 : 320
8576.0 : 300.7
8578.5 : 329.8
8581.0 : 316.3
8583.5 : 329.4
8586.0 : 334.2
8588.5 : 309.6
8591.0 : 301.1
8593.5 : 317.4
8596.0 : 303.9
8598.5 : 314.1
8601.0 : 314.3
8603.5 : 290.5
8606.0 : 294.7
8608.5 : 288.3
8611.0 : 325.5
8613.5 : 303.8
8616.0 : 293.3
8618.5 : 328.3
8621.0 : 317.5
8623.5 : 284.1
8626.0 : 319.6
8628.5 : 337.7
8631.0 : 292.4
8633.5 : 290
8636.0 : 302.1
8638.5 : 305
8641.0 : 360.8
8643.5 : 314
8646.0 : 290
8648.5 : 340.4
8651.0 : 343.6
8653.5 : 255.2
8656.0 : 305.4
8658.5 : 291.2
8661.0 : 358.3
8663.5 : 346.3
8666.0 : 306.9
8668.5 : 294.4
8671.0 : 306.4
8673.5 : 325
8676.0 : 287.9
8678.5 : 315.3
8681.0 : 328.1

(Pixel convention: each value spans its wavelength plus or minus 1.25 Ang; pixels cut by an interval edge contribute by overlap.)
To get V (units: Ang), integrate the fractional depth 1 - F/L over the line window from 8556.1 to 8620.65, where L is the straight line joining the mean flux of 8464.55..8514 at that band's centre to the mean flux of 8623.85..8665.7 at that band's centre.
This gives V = 0.4 Ang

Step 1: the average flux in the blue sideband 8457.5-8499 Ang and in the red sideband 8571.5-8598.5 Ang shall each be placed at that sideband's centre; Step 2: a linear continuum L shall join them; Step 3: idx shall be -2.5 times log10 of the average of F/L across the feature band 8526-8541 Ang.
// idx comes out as 0.04 mag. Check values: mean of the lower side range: 301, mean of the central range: 297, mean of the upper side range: 316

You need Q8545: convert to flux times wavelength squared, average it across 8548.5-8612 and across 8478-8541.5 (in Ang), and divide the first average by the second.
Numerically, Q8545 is 1.05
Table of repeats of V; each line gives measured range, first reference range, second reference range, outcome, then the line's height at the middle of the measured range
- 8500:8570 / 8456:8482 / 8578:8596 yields 2.04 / 311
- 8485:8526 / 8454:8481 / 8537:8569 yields 0.32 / 303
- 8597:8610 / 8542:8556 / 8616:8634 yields 0.34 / 309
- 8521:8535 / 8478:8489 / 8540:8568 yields 0.51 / 303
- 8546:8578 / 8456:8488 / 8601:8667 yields -0.35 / 306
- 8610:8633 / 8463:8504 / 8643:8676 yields 0.02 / 311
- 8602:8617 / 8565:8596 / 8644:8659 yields 0.53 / 311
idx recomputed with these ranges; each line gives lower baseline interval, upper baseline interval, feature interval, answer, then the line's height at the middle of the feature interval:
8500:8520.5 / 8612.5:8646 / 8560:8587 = -0.01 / 307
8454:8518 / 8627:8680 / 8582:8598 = -0.02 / 309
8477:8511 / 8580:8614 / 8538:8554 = 0.01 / 308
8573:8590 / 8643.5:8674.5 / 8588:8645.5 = 0.03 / 317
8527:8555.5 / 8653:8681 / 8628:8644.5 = -0.02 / 309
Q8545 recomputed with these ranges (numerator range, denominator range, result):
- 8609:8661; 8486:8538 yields 1.07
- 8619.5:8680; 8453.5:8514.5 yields 1.07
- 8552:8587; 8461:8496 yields 1.06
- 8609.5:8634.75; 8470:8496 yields 1.05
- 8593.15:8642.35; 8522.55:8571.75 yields 1.04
